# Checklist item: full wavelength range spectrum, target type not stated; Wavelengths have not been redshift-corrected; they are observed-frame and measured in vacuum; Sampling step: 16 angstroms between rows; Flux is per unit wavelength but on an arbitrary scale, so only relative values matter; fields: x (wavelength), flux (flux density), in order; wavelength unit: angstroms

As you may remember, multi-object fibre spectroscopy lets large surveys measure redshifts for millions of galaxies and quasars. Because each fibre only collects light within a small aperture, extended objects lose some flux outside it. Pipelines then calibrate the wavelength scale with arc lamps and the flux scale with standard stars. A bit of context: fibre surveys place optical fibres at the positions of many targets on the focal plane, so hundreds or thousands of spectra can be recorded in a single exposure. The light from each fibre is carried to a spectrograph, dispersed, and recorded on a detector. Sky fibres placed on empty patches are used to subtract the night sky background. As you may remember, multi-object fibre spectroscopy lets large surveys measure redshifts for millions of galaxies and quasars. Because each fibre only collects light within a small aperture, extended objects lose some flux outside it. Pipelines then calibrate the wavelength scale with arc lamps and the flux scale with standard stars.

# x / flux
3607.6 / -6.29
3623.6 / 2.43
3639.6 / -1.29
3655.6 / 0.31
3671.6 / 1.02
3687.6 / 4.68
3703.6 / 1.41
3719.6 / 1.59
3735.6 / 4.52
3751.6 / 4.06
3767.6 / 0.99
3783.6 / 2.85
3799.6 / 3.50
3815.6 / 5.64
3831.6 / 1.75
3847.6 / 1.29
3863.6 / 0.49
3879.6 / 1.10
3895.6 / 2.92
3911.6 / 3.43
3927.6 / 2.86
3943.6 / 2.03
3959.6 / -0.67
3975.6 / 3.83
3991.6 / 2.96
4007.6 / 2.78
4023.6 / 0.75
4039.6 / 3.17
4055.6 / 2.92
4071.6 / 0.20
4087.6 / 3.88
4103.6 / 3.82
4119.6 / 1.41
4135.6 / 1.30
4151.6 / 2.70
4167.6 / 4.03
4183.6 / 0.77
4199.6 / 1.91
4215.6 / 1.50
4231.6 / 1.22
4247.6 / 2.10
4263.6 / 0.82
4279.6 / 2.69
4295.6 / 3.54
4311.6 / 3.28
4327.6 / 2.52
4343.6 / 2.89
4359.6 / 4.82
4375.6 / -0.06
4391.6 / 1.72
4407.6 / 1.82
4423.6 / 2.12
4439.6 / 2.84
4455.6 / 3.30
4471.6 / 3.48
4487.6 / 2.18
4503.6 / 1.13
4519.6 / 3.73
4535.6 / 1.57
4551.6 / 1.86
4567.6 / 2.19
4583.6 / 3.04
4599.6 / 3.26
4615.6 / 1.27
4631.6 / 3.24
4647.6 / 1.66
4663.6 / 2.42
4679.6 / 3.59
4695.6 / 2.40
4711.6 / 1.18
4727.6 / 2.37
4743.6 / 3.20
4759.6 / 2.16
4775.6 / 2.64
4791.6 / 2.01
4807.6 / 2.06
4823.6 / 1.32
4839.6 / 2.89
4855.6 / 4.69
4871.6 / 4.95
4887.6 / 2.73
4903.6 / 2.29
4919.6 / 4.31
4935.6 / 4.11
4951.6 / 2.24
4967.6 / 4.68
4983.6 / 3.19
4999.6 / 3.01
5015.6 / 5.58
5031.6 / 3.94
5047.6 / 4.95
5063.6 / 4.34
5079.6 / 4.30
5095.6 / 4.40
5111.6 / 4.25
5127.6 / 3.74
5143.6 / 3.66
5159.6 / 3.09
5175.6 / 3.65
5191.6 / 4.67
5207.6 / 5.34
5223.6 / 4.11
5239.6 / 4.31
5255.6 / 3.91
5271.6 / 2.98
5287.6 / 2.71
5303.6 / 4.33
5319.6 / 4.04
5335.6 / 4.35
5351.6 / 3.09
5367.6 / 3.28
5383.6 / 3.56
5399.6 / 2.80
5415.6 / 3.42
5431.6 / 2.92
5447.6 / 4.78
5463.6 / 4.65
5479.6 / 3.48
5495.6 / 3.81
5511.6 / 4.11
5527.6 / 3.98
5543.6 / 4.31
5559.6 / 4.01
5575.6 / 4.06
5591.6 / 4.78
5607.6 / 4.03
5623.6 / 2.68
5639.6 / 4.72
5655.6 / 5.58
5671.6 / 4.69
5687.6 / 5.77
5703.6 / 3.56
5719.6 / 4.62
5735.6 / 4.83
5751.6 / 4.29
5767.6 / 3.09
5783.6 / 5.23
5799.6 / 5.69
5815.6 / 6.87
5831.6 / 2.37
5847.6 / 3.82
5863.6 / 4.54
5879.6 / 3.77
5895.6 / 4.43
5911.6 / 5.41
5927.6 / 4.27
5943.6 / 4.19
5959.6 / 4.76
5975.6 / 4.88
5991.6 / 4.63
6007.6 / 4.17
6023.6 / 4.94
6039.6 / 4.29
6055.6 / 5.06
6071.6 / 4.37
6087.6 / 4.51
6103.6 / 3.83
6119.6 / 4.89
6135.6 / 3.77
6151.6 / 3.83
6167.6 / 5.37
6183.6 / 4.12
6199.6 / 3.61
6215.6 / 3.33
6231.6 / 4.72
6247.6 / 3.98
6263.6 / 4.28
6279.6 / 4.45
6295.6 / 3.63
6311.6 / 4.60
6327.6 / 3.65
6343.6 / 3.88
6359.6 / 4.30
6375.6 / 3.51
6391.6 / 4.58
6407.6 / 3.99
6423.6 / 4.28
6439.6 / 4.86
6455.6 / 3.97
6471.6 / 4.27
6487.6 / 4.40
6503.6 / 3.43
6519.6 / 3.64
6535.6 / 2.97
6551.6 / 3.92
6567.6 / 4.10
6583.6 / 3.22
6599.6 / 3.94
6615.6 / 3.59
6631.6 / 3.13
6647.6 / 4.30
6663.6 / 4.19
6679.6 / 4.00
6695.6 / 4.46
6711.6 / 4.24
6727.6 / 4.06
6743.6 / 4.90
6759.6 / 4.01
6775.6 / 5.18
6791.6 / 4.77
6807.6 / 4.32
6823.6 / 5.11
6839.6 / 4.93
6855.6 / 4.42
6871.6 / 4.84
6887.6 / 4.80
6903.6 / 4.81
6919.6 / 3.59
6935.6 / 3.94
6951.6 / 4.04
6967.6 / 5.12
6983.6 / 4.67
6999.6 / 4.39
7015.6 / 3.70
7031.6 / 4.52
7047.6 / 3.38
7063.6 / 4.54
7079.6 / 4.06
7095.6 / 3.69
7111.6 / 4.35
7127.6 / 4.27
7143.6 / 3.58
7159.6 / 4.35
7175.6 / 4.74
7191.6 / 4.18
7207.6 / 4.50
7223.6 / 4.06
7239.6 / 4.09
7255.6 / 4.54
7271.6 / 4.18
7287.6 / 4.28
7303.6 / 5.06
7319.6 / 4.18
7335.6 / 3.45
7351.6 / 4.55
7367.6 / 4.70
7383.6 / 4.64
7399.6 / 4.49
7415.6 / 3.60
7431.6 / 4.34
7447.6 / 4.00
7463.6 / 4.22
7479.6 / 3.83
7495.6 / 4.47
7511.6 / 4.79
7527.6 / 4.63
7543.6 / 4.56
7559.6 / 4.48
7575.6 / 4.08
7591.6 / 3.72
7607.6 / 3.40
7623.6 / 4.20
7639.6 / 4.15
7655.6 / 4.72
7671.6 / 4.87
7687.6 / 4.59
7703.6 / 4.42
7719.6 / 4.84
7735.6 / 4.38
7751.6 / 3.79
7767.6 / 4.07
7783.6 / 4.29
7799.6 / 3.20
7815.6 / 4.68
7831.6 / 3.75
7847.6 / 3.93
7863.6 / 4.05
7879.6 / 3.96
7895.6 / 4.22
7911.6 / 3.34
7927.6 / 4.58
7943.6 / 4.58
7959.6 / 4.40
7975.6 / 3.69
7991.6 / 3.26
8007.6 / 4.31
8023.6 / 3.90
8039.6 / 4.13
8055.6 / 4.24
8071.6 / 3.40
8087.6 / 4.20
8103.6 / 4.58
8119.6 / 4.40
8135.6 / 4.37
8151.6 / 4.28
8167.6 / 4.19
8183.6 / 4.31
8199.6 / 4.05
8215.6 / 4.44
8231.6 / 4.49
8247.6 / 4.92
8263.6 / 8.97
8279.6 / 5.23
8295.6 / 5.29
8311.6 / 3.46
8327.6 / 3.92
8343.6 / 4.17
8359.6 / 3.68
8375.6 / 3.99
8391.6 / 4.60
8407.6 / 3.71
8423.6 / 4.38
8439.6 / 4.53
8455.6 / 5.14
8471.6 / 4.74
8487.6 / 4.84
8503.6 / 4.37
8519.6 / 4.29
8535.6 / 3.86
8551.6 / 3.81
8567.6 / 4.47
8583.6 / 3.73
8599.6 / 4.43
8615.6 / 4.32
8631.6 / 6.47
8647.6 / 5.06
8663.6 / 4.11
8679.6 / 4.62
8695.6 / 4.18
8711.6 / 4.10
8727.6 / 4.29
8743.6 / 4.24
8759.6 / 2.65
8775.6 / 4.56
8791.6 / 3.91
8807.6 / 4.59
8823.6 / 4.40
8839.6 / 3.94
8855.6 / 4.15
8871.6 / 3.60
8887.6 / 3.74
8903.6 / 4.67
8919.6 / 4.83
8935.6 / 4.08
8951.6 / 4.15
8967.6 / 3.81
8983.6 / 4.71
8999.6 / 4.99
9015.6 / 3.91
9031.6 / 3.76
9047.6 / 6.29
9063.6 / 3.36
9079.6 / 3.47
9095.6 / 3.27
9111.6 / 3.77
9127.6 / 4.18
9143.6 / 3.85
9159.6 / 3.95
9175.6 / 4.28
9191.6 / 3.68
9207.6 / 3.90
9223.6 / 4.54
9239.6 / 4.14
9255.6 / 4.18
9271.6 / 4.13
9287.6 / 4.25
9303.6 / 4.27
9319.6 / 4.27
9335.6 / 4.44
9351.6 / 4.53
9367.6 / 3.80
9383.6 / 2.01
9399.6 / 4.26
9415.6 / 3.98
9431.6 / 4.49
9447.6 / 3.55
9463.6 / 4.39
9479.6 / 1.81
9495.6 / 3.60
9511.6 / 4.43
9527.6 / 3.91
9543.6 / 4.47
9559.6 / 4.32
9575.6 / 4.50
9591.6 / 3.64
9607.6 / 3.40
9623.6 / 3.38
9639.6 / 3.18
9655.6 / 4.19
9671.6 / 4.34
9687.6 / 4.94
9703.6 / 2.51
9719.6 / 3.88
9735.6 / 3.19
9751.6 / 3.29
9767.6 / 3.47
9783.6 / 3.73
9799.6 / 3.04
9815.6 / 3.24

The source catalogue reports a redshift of 0.258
